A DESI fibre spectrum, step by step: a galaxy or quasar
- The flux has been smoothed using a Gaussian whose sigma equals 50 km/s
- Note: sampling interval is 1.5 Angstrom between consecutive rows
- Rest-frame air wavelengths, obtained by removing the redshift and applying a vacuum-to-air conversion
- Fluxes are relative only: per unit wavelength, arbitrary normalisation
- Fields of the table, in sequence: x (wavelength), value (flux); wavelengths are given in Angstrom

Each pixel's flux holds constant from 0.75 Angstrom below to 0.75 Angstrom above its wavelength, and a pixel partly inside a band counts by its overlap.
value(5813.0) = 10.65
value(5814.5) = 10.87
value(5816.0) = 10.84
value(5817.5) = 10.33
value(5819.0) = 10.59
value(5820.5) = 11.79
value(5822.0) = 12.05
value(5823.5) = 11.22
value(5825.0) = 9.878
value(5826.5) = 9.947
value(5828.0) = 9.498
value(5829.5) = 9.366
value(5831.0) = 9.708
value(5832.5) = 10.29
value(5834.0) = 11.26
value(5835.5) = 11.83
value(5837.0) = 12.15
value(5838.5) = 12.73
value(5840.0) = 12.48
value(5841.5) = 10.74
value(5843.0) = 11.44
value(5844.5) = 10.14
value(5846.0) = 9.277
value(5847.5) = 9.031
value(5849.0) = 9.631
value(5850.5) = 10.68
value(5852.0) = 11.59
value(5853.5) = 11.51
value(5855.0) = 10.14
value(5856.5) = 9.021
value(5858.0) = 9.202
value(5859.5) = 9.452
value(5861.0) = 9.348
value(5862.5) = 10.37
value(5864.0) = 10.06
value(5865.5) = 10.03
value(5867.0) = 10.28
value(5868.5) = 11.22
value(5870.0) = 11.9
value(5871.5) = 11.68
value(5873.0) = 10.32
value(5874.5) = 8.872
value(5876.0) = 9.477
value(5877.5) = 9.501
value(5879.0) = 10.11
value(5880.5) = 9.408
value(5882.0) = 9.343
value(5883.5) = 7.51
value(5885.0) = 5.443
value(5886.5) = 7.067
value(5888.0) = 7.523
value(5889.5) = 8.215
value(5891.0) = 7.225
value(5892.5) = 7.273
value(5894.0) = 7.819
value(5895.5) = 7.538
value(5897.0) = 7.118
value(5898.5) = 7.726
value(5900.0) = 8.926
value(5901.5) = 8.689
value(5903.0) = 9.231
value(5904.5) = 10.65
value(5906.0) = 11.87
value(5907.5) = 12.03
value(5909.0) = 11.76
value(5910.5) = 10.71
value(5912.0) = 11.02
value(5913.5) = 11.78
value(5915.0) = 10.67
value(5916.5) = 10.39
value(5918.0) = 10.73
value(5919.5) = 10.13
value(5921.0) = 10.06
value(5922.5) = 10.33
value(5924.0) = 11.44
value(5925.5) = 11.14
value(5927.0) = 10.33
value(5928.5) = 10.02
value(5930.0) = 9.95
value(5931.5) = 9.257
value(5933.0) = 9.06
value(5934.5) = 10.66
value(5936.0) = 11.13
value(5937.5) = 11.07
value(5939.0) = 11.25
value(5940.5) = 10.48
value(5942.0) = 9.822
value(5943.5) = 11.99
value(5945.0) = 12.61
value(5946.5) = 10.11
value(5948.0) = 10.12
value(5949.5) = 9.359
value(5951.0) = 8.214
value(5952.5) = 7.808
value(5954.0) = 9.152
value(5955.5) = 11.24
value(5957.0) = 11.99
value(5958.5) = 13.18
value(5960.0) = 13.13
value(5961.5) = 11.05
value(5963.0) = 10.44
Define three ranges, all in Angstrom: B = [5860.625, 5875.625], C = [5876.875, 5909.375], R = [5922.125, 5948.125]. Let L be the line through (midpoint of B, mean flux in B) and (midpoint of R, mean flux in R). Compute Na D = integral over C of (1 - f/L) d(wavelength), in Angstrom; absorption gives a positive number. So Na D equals 5.6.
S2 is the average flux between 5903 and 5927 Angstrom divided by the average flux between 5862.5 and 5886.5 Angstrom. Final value 1.1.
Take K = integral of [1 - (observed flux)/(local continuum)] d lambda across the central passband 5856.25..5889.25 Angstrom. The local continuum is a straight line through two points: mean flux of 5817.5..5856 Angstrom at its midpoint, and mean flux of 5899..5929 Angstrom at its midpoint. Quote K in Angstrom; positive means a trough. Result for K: 3.90 Angstrom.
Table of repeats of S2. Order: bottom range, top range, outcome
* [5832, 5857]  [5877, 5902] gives 0.74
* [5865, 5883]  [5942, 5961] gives 1.06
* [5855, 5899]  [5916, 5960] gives 1.17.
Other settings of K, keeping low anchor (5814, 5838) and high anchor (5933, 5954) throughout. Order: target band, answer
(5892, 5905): 2.7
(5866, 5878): 0.2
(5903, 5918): -1.0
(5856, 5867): 0.9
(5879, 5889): 2.5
